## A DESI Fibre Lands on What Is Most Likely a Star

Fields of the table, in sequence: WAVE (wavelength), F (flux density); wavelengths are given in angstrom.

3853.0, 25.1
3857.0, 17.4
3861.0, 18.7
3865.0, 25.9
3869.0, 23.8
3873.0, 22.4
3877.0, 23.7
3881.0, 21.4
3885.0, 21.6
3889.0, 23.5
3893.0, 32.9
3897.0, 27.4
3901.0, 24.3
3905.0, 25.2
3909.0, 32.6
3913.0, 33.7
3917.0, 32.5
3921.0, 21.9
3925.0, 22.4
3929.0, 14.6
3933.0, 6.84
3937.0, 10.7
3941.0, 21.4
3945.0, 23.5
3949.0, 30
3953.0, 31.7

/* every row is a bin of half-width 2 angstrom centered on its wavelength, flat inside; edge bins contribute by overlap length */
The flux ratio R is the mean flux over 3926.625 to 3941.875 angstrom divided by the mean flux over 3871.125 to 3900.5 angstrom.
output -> 0.5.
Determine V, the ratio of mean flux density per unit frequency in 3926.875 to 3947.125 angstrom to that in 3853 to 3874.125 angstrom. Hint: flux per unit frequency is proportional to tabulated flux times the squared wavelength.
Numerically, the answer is 0.7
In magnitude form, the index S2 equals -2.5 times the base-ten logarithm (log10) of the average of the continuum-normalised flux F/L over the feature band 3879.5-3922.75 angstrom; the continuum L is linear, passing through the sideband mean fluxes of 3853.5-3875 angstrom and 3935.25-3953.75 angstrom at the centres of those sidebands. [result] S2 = -0.20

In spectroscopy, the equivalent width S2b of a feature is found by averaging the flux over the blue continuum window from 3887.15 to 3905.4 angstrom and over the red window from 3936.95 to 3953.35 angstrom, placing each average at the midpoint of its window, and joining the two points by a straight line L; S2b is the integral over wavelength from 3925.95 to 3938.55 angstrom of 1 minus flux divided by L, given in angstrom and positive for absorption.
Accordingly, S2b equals 6.7 angstrom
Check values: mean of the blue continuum 26.8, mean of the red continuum 24.1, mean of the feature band 11.7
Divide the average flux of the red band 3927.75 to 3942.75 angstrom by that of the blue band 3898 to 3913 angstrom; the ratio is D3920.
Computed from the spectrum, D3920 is 0.5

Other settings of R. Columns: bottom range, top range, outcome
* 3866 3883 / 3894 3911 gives 1.20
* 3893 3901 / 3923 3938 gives 0.49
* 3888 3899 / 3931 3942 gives 0.43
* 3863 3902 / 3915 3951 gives 0.83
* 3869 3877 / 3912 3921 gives 1.32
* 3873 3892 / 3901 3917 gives 1.30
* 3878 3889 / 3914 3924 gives 1.24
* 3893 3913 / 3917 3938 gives 0.60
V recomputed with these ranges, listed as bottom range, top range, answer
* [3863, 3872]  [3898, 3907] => 1.04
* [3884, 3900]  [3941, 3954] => 1.05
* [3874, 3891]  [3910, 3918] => 1.49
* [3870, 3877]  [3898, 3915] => 1.28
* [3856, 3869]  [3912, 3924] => 1.37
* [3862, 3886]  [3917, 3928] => 1.04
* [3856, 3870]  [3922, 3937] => 0.70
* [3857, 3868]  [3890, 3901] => 1.34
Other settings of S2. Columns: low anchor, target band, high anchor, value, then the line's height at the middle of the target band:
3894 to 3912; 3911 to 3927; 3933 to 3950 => -0.13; 24.4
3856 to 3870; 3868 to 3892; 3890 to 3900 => 0.10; 25.5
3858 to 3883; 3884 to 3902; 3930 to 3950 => -0.25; 20.9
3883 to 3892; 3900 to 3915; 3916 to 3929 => -0.24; 23.5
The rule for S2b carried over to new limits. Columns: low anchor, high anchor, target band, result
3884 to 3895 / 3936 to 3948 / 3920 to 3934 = 3.4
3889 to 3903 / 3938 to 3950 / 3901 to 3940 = 5.0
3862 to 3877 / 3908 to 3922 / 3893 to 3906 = 0.6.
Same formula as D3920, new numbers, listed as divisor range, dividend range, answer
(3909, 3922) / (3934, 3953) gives 0.71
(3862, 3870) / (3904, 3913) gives 1.25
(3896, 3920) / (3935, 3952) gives 0.76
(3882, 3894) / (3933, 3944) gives 0.60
